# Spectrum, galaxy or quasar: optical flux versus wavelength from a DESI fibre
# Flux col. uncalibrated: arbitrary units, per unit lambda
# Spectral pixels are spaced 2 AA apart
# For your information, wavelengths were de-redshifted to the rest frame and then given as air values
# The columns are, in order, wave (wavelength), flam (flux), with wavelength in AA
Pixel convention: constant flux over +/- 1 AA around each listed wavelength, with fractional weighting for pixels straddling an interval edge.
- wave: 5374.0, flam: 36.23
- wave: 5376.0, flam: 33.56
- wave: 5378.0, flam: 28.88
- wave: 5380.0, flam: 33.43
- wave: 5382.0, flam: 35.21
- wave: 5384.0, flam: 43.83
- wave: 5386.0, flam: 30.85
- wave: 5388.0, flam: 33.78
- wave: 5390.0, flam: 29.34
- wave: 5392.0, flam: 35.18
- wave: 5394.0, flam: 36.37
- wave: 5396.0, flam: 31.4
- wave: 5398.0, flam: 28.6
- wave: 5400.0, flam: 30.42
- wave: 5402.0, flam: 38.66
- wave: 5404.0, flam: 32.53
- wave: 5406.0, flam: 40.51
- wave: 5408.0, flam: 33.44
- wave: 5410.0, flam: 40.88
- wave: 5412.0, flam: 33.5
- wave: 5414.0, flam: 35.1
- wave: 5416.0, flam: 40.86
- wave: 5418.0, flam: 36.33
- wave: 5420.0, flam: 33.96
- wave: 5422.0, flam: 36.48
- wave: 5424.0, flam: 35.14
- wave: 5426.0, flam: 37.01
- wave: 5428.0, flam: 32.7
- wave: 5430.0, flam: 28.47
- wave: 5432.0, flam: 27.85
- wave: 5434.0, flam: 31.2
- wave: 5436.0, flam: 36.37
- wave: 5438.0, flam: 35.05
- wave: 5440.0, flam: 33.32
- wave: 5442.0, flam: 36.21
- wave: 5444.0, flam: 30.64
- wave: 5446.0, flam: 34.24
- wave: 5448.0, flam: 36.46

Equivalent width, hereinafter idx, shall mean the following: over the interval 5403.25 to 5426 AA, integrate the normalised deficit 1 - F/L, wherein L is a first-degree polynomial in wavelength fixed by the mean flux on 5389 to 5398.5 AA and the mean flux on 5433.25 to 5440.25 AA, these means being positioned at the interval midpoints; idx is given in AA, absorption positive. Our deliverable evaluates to -2.1 AA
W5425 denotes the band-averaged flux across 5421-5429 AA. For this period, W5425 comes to 35.3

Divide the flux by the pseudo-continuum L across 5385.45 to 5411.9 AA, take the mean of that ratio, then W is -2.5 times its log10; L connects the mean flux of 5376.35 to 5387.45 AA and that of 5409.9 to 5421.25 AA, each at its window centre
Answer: 0.04 mag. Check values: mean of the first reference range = 34.4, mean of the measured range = 34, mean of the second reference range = 36.4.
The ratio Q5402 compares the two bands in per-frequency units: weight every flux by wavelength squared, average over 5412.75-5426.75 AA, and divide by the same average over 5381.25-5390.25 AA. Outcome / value 1.05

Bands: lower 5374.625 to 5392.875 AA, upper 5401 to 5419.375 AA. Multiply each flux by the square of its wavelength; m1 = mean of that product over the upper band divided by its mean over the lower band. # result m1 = 1.1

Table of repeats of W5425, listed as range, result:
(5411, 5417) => 36.5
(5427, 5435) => 30.1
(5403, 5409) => 35.5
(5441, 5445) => 33.4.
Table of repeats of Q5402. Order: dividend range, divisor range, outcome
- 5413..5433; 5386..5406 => 1.05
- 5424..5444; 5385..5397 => 1.02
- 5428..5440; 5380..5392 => 0.94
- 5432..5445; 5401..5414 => 0.92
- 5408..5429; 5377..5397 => 1.08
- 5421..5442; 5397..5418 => 0.95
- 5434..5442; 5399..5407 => 0.99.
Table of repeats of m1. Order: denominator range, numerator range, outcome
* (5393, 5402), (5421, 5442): 1.04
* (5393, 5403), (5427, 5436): 0.94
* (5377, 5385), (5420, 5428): 1.02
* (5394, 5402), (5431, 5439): 1.03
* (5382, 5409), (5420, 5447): 0.99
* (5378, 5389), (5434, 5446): 1.00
